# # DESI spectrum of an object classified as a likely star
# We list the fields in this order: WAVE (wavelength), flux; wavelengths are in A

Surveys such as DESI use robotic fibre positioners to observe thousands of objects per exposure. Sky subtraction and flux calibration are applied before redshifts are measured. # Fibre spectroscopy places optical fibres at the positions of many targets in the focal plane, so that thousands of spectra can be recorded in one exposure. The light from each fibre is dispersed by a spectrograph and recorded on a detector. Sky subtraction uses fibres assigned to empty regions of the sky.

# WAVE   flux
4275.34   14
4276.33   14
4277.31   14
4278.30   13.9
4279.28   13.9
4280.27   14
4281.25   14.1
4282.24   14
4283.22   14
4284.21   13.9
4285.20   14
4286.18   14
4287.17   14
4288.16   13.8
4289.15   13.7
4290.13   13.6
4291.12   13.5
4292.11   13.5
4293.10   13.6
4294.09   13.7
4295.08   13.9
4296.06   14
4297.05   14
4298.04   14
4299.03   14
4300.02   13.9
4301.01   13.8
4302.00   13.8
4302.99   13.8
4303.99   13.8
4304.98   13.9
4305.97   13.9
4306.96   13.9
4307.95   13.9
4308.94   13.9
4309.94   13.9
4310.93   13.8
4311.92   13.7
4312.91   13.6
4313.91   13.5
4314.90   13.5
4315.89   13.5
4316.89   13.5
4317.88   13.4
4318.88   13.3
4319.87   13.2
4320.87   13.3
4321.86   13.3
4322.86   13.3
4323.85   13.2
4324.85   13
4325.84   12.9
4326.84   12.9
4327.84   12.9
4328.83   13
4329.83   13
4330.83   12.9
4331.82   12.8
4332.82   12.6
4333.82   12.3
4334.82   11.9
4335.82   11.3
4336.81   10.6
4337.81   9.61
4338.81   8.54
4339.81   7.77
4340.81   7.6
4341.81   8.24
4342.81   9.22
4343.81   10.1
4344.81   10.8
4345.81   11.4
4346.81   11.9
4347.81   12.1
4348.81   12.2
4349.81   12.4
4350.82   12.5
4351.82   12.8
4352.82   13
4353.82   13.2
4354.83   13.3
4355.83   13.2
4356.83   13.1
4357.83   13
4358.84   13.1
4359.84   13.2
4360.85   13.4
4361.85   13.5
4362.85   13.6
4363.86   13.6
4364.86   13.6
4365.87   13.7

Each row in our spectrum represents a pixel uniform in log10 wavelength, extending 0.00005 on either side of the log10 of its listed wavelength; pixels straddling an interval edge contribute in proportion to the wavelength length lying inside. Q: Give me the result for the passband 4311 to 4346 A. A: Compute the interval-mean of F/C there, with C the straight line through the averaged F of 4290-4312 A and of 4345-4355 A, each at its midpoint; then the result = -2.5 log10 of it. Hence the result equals 0.090 mag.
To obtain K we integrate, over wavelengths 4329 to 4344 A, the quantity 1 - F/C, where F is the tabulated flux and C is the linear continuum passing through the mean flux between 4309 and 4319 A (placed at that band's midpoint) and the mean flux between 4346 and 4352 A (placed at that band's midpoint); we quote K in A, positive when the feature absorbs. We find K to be 2.5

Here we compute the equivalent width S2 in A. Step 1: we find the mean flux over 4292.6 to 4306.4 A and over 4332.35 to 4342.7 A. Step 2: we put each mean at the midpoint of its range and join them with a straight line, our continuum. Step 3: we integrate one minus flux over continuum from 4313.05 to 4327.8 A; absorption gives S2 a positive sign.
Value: -1.93 A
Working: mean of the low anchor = 13.9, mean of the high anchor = 10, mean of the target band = 13.3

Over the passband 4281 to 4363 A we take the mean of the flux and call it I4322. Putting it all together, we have 12.9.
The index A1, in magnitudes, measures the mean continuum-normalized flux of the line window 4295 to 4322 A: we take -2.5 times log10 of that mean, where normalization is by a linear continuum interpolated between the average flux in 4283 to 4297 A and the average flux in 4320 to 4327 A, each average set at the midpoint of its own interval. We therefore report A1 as -0.02 mag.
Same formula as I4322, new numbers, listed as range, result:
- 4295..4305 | 13.9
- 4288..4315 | 13.8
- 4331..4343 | 10.3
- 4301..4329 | 13.5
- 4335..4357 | 11.1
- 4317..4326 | 13.2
